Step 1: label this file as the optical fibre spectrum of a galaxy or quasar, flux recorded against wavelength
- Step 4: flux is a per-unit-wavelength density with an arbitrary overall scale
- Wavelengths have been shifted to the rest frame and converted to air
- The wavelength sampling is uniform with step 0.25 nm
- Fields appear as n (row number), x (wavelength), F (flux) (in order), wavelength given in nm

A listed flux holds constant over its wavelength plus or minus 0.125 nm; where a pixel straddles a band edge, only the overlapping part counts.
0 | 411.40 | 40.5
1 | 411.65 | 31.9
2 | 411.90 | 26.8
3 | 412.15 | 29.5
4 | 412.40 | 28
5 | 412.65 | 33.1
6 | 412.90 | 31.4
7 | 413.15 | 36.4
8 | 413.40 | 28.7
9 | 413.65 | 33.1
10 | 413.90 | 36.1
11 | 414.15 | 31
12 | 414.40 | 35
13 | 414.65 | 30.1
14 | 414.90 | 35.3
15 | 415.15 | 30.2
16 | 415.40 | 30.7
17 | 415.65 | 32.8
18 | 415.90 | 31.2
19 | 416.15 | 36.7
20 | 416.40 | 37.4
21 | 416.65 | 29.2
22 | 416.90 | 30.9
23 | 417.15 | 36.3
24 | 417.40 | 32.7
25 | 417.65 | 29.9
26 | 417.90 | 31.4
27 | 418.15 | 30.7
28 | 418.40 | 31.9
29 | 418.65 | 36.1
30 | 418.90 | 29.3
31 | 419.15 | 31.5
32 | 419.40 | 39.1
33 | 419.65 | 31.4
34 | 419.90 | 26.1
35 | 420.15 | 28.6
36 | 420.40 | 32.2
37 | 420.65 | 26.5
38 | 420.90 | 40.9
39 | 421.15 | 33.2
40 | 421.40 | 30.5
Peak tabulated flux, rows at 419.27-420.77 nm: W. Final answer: 39.1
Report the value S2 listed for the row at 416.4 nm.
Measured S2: 37.4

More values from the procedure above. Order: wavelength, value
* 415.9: 31.2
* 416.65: 29.2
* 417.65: 29.9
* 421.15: 33.2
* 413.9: 36.1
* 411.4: 40.5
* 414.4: 35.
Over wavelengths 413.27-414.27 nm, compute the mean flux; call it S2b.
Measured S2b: 32.3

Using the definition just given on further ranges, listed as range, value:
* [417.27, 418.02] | 31.4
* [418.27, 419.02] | 32.4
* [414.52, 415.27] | 31.9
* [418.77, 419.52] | 33.3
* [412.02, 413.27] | 31.6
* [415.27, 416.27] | 32.8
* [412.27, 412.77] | 30.5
